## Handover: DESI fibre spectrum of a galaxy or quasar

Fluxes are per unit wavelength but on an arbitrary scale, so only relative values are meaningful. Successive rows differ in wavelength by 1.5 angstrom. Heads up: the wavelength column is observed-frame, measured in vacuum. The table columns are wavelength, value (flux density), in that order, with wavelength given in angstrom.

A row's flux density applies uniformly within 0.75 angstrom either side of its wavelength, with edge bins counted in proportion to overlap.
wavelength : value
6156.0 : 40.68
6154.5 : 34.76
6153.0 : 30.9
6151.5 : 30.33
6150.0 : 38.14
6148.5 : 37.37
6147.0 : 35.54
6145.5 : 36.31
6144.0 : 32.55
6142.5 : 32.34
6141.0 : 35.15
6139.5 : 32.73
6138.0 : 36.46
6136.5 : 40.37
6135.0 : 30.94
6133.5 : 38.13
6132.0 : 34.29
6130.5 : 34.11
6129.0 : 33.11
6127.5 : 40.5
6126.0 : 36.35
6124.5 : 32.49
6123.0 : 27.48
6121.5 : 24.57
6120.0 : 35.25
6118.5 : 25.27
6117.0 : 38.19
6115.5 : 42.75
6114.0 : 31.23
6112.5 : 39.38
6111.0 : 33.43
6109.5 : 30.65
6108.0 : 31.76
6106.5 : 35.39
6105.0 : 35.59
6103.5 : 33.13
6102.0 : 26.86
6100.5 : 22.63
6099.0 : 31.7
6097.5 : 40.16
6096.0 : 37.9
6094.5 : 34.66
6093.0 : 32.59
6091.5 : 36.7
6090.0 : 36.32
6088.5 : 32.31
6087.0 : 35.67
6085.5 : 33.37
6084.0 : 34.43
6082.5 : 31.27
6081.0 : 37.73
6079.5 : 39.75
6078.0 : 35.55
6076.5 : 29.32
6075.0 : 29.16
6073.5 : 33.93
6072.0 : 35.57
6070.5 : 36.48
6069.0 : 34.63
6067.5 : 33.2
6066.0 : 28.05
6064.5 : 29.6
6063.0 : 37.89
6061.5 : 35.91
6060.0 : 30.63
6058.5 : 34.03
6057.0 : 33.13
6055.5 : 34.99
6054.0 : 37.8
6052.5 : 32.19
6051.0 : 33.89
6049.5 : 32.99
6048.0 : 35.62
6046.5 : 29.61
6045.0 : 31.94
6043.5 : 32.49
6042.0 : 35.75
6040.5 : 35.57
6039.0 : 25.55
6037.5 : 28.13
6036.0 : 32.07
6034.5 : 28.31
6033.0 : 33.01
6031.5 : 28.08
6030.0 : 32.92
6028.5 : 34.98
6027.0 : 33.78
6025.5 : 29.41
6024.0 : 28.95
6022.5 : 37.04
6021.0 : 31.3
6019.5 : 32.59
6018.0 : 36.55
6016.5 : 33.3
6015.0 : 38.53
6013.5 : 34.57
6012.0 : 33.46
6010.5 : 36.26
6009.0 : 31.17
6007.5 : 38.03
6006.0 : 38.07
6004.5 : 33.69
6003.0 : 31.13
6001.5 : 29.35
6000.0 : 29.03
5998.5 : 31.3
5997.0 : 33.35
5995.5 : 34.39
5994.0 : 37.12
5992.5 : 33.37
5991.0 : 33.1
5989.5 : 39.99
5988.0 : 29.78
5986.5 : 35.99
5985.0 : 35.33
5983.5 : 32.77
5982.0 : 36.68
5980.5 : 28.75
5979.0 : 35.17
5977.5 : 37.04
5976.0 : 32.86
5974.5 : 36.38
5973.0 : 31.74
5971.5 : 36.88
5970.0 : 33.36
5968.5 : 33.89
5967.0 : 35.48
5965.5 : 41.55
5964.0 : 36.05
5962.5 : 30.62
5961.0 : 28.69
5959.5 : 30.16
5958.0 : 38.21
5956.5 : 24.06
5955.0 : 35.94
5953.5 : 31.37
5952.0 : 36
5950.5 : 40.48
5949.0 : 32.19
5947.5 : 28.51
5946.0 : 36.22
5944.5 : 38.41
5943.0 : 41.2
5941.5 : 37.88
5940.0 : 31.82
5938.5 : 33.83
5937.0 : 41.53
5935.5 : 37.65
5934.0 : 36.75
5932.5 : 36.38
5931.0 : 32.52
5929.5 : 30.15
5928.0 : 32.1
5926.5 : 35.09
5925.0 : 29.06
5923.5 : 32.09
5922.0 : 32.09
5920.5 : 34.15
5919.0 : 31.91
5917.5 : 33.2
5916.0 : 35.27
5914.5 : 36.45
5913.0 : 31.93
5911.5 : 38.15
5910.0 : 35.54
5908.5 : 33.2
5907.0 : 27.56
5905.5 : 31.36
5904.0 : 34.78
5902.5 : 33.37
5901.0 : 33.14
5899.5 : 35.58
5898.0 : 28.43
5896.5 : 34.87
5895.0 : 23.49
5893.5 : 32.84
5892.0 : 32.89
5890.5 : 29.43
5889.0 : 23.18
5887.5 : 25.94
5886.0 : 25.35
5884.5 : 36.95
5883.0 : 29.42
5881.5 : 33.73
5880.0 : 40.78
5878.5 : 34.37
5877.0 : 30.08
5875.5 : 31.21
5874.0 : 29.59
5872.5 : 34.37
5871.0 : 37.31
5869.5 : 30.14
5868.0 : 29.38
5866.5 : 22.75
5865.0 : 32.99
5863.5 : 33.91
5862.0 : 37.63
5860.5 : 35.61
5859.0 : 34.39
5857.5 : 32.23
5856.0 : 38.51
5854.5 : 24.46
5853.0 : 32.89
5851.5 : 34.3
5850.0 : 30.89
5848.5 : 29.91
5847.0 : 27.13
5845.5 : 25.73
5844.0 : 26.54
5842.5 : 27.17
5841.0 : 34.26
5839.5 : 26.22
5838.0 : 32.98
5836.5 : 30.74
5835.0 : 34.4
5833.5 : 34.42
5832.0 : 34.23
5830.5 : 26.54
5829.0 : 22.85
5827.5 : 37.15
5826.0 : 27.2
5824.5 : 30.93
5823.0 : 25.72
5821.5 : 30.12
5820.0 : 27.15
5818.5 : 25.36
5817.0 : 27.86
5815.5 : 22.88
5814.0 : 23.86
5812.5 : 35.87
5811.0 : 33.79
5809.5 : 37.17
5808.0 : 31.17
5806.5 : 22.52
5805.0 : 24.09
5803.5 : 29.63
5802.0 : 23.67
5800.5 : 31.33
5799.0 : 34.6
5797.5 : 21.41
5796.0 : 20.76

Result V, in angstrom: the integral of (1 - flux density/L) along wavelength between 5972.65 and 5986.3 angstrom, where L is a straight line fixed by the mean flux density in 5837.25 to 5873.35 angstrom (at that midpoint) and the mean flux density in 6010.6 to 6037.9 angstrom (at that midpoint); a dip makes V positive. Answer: -0.8 angstrom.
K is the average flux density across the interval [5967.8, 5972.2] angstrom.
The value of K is 34.7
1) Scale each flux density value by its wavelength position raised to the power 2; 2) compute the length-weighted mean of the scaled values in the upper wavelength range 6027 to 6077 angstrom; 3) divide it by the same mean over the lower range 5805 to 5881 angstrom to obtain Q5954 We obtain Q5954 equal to 1.14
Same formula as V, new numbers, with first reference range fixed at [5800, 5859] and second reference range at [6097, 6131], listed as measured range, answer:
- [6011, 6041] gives -0.4 angstrom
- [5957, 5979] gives -2.2 angstrom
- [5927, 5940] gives -1.7 angstrom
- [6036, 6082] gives -1.3 angstrom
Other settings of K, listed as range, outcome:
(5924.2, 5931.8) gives 31.8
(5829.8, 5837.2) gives 32.1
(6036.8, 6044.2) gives 31.5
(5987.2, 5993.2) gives 34.1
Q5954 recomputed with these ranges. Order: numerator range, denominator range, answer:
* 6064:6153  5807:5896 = 1.20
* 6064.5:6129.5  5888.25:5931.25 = 1.11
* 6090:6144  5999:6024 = 1.04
